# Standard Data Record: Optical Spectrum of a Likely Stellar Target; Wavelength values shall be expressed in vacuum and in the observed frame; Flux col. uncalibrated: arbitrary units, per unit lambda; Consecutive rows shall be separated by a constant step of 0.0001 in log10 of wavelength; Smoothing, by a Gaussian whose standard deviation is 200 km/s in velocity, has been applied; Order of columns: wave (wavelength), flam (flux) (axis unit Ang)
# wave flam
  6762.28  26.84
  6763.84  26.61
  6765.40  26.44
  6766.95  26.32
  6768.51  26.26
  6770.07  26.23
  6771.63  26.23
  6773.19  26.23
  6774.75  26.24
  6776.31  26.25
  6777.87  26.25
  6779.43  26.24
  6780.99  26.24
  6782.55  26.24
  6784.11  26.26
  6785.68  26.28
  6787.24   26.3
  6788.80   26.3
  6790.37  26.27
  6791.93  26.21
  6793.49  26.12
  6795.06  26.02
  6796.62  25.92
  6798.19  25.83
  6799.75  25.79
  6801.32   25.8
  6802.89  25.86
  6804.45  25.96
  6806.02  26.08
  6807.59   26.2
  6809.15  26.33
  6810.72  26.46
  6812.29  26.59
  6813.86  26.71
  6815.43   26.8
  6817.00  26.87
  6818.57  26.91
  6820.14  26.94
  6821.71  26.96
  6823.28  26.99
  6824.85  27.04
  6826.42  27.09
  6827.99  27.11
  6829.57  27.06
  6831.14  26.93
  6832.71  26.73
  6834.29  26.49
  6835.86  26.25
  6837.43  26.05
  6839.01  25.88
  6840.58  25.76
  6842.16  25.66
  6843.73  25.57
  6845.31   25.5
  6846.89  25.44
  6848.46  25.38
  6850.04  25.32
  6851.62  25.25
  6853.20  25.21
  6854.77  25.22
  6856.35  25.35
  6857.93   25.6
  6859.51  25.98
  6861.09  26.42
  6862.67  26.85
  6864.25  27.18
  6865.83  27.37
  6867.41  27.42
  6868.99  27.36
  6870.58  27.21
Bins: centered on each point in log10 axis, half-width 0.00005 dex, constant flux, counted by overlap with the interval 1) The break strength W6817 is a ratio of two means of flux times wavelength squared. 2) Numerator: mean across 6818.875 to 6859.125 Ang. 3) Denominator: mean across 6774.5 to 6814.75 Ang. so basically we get 1.0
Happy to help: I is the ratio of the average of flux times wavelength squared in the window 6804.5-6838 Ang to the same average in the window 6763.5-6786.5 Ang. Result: 1.03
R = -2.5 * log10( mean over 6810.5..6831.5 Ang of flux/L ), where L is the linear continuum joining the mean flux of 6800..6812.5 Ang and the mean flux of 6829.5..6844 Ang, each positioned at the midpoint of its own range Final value -0.03 mag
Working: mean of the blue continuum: 26.1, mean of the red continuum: 26.2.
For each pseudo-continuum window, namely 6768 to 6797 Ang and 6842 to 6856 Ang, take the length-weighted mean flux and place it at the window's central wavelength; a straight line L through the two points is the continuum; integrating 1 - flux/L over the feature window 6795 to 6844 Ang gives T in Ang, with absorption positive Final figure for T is -1.24 Ang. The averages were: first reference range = 26.2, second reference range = 25.4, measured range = 26.4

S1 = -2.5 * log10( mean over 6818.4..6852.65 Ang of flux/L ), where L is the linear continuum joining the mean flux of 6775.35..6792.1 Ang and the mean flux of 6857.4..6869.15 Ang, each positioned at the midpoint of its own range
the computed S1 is 0.01 mag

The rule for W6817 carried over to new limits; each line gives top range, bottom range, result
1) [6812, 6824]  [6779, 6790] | 1.03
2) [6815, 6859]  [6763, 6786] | 1.01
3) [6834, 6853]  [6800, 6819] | 0.98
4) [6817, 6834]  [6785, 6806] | 1.04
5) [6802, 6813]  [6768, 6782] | 1.01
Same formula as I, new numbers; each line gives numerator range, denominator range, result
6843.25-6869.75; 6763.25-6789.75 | 1.01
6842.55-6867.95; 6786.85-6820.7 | 1.00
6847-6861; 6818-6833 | 0.95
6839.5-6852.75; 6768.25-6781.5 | 0.99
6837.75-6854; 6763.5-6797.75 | 0.99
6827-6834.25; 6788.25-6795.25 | 1.04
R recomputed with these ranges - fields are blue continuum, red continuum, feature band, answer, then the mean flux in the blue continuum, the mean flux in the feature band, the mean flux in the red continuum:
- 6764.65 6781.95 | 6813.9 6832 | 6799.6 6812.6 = 0.03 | 26.3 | 26.1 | 27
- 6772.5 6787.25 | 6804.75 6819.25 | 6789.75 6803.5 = 0.02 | 26.3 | 26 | 26.5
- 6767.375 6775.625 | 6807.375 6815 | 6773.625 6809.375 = 0.01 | 26.2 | 26.1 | 26.5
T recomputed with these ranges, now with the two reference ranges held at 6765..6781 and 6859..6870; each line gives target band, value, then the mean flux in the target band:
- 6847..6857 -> 0.6 Ang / 25.3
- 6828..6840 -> 0.1 Ang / 26.5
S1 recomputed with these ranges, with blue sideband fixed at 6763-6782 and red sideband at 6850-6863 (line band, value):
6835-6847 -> 0.000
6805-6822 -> -0.025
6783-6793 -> -0.003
